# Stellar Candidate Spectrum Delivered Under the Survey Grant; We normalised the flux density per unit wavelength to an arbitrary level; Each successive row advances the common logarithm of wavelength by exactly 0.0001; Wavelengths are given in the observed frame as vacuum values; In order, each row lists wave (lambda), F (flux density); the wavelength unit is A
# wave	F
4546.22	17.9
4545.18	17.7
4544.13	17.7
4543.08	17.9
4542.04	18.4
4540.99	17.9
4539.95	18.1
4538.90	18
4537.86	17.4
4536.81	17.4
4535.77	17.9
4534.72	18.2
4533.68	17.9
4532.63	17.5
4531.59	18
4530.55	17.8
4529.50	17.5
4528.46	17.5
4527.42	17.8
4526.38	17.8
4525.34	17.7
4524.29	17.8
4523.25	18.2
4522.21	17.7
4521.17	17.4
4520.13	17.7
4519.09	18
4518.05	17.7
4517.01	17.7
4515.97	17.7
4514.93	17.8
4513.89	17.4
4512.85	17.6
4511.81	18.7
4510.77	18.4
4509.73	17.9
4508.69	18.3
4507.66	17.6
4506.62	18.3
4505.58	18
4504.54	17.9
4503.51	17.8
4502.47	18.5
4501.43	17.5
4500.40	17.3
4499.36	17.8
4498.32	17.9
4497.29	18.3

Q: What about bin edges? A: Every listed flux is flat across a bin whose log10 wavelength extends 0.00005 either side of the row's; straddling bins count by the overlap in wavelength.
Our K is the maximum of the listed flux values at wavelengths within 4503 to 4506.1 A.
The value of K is 18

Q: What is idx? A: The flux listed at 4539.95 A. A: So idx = 18.1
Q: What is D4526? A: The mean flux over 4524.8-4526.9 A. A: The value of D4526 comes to 17.7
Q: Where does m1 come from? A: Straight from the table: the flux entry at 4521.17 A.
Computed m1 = 17.4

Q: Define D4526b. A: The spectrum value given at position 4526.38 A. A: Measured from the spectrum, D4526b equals 17.8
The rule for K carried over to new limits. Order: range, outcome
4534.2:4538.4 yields 18.2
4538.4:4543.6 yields 18.4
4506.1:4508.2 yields 18.3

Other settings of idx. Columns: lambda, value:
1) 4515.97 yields 17.7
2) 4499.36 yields 17.8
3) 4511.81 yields 18.7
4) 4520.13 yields 17.7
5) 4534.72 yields 18.2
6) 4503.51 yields 17.8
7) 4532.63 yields 17.5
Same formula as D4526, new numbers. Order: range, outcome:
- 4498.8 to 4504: 17.8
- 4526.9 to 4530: 17.6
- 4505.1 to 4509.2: 18.1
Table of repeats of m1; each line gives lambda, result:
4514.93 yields 17.8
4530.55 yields 17.8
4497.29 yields 18.3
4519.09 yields 18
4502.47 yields 18.5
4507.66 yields 17.6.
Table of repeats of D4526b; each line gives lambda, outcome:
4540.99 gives 17.9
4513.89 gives 17.4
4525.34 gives 17.7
